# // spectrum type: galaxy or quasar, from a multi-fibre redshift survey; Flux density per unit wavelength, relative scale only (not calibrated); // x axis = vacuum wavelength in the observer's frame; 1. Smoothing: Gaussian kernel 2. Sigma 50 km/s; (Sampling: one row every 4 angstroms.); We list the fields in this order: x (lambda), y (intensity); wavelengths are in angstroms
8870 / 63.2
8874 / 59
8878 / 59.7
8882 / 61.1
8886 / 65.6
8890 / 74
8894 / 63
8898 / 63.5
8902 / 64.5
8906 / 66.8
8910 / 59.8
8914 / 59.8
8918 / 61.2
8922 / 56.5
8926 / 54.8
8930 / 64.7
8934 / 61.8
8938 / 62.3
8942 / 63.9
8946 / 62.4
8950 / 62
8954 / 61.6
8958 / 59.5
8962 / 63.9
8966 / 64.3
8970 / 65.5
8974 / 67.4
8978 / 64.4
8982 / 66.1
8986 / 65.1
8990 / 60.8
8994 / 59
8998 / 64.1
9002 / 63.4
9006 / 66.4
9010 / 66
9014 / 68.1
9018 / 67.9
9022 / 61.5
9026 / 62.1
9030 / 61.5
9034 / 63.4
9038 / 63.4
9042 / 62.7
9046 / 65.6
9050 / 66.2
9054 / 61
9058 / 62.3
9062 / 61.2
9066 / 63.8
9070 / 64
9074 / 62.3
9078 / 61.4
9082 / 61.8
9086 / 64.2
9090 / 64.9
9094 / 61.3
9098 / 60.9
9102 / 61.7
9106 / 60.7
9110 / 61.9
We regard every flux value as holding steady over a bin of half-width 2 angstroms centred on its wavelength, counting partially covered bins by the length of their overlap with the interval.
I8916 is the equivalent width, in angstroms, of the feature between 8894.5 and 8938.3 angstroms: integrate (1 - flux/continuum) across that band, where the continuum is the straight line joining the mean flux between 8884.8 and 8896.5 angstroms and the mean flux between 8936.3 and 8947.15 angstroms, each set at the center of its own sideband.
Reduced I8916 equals 2.5 angstroms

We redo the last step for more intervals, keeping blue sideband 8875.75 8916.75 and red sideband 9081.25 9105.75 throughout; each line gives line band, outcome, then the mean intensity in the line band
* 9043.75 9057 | -0.3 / 64.1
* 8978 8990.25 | -0.3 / 64.5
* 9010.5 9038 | -0.6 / 64.1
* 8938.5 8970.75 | 0.3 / 62.8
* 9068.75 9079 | 0.0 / 62.6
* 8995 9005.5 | -0.1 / 63.7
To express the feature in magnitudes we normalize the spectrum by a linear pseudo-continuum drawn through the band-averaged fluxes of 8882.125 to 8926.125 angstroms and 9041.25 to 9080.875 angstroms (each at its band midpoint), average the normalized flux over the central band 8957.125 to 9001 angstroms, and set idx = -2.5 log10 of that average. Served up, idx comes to -0.01 mag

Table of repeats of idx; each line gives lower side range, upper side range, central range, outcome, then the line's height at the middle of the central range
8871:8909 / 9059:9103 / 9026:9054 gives -0.01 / 62.8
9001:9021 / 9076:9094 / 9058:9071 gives 0.02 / 63.8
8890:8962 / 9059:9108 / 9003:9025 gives -0.06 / 62.2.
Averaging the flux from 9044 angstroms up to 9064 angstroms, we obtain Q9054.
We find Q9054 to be 63.3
